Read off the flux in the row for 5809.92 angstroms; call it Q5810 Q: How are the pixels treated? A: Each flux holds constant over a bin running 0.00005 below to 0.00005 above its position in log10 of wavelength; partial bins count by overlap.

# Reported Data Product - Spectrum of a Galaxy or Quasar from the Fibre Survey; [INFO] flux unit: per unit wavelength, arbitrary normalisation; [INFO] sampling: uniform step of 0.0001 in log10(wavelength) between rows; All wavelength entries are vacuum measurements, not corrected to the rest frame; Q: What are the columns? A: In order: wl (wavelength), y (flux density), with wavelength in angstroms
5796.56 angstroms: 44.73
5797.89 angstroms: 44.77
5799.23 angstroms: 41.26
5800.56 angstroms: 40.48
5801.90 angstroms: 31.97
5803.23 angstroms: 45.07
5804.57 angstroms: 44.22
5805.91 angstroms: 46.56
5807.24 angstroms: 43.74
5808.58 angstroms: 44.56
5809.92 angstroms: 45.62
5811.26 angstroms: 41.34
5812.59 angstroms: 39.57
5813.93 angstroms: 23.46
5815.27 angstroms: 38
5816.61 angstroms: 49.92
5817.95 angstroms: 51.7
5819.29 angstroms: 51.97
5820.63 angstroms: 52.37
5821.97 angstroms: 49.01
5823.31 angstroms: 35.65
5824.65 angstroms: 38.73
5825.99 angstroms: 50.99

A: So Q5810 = 45.62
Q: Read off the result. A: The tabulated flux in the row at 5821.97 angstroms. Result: 49.01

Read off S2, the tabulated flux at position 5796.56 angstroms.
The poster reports 44.73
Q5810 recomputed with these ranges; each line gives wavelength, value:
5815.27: 38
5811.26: 41.34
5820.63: 52.37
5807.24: 43.74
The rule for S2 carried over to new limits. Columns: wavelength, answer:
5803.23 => 45.07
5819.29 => 51.97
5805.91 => 46.56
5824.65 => 38.73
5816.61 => 49.92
